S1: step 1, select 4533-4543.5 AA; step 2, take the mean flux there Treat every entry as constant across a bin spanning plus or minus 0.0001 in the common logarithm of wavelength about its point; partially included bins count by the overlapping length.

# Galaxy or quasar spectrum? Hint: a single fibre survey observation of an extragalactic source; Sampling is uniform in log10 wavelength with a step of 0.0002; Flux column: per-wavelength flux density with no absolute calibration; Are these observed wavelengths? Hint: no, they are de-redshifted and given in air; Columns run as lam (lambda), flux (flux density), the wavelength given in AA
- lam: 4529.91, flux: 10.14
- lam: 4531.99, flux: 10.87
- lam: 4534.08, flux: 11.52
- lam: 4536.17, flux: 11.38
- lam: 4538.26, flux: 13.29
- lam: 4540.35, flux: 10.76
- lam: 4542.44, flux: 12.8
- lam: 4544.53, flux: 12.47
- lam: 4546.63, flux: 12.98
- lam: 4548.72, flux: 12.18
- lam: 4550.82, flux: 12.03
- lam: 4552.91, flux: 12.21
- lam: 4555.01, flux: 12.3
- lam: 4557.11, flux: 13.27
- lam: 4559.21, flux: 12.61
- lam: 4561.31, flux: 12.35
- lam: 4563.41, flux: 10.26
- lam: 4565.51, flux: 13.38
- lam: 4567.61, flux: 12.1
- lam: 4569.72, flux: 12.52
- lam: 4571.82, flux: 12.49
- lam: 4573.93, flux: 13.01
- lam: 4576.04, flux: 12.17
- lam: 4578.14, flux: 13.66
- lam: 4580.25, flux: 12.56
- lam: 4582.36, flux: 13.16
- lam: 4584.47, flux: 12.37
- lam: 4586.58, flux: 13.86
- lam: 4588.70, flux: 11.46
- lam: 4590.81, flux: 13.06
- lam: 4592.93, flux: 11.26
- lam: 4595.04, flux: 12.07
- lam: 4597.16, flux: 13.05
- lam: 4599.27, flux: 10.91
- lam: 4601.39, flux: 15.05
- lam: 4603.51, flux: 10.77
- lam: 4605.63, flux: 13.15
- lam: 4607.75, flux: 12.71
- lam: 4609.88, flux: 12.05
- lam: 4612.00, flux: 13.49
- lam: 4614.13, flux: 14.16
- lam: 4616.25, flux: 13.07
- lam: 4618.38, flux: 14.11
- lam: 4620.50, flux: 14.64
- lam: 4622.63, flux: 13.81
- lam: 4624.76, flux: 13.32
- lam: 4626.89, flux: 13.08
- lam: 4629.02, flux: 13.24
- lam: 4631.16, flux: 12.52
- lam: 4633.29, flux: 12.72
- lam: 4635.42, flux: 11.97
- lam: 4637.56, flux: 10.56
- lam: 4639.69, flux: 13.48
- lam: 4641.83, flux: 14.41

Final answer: 11.9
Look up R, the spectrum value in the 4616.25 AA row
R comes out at 13.07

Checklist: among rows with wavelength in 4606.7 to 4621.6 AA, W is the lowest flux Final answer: 12.05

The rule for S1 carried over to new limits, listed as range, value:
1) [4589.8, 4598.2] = 12.3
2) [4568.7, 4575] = 12.7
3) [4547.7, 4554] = 12.1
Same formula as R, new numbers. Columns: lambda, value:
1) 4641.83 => 14.41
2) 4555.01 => 12.3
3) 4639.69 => 13.48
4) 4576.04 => 12.17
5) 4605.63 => 13.15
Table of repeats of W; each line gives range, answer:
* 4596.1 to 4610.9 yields 10.77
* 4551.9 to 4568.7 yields 10.26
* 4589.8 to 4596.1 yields 11.26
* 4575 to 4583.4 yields 12.17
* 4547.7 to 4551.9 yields 12.03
